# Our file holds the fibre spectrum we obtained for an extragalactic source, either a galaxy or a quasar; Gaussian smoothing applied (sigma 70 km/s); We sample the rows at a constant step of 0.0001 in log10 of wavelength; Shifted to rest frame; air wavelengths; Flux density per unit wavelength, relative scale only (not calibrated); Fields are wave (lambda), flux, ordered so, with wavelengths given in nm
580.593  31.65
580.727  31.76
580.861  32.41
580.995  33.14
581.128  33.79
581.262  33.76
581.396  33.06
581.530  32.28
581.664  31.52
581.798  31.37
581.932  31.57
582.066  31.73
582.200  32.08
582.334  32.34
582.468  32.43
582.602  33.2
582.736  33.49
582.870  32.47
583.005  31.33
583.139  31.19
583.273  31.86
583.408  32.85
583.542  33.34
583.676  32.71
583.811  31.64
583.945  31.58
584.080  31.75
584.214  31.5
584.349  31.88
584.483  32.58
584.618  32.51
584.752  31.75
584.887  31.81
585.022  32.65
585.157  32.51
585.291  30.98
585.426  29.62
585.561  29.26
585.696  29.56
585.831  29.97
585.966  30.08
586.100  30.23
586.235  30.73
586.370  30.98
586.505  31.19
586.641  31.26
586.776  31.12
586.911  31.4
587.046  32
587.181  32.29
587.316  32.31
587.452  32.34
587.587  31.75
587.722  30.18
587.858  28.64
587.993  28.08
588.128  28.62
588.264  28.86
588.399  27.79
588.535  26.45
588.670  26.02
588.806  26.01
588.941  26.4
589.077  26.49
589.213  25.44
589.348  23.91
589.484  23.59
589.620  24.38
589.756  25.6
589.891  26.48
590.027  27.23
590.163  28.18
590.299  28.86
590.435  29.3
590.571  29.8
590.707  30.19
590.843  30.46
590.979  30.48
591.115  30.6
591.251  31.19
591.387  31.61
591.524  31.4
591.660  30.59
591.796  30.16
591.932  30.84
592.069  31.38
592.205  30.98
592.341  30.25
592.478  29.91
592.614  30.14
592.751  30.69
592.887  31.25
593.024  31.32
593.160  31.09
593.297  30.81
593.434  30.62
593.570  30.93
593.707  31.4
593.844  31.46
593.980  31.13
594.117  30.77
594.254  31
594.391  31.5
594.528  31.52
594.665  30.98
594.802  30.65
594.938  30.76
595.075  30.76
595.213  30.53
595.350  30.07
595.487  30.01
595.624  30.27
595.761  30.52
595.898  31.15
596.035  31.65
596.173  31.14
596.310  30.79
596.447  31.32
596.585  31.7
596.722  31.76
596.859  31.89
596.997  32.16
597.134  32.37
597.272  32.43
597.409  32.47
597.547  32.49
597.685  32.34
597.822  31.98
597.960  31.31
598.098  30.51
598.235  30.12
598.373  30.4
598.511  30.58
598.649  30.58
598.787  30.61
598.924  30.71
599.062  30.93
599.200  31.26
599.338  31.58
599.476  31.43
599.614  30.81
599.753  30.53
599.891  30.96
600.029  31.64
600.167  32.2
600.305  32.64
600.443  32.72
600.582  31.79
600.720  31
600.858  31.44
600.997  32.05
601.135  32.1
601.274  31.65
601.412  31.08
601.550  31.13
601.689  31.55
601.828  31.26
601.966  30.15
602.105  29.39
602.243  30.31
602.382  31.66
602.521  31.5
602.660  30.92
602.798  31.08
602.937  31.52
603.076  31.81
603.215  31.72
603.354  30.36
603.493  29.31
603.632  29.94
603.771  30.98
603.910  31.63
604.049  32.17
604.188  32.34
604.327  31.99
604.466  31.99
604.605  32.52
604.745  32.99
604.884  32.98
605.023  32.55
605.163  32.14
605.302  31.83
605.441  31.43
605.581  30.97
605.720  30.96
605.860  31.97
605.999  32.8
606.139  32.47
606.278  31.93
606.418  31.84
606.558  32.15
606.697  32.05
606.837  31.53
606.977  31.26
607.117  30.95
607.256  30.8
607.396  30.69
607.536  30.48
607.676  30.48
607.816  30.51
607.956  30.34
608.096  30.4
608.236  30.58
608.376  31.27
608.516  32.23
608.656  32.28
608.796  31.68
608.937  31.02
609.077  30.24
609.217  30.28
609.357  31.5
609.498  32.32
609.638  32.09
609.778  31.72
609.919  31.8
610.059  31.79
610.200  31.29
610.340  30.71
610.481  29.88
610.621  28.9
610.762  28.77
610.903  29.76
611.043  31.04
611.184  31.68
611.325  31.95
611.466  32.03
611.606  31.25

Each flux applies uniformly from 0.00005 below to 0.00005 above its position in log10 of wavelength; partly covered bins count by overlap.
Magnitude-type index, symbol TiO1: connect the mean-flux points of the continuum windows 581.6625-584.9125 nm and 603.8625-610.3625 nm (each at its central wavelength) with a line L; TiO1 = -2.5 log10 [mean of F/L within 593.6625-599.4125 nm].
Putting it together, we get 0.022 mag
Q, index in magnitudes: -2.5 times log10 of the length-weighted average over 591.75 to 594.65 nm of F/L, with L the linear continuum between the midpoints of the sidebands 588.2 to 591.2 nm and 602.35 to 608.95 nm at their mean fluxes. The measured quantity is -0.096 mag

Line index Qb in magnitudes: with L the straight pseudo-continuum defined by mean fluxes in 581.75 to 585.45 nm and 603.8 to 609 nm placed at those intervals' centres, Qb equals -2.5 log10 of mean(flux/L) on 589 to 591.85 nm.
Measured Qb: 0.13 mag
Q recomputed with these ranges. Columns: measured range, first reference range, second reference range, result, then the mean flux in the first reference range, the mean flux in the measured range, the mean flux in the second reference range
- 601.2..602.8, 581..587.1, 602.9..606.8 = 0.03 mag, 31.8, 31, 31.8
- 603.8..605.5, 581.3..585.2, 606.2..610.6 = -0.03 mag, 32.2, 32.2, 31.2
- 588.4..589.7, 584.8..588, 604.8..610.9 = 0.21 mag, 30.9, 25.5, 31.3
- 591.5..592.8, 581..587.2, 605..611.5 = 0.03 mag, 31.8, 30.6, 31.2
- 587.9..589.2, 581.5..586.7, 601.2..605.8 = 0.16 mag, 31.6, 27.1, 31.4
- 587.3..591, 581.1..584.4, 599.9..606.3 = 0.15 mag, 32.2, 27.9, 31.6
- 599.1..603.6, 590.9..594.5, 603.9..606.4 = 0.02 mag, 30.9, 31.2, 32.1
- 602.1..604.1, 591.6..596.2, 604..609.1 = 0.01 mag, 30.8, 31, 31.6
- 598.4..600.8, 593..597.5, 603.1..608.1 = 0.00 mag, 31.2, 31.3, 31.5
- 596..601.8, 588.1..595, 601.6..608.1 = -0.03 mag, 29.4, 31.5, 31.4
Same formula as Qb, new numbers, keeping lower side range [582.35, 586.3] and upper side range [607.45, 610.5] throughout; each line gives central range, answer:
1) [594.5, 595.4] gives 0.02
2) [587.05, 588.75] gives 0.07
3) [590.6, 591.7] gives 0.03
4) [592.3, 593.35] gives 0.03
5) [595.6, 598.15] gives -0.01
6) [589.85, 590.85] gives 0.10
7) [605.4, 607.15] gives -0.02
